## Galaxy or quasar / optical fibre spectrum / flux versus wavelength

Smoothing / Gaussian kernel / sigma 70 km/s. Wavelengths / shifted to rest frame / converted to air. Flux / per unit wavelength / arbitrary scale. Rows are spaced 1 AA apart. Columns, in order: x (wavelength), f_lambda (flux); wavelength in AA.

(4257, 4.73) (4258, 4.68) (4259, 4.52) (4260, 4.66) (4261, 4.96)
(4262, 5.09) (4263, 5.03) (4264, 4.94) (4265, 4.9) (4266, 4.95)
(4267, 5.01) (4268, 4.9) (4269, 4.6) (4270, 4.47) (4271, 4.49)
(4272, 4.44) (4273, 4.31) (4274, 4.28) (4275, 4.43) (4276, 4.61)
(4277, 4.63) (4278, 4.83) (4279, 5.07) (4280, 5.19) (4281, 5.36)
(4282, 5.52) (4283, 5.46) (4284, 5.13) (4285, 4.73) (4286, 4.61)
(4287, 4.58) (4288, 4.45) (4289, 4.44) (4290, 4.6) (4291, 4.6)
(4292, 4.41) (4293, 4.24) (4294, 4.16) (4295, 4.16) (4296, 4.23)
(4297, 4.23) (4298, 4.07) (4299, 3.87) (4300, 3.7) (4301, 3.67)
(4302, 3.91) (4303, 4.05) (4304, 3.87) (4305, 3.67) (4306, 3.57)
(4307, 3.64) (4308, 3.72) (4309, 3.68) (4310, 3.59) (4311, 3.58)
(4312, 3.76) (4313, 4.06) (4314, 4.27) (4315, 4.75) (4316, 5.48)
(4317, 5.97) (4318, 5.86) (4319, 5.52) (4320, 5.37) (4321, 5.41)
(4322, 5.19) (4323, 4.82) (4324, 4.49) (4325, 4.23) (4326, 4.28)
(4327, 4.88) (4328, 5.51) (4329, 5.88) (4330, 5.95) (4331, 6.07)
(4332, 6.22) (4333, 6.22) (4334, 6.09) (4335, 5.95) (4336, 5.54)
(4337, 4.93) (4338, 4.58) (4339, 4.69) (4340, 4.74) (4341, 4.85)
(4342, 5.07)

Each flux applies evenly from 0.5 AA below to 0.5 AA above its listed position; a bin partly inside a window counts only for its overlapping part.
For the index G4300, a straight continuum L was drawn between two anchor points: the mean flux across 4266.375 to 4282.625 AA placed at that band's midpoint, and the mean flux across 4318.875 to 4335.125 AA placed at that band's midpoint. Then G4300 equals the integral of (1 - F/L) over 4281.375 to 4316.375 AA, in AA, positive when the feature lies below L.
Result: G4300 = 5.6 AA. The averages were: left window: 4.77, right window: 5.4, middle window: 4.24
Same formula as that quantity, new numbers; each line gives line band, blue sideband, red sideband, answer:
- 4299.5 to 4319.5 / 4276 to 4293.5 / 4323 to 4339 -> 3.5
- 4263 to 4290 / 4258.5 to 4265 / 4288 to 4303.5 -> -1.3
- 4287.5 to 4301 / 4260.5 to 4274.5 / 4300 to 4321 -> 0.8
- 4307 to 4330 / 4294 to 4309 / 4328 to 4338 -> 0.8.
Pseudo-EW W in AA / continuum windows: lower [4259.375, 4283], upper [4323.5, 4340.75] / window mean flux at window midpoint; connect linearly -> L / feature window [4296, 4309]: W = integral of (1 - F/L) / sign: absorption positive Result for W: 3.15 AA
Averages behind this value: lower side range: 4.82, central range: 3.84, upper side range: 5.3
